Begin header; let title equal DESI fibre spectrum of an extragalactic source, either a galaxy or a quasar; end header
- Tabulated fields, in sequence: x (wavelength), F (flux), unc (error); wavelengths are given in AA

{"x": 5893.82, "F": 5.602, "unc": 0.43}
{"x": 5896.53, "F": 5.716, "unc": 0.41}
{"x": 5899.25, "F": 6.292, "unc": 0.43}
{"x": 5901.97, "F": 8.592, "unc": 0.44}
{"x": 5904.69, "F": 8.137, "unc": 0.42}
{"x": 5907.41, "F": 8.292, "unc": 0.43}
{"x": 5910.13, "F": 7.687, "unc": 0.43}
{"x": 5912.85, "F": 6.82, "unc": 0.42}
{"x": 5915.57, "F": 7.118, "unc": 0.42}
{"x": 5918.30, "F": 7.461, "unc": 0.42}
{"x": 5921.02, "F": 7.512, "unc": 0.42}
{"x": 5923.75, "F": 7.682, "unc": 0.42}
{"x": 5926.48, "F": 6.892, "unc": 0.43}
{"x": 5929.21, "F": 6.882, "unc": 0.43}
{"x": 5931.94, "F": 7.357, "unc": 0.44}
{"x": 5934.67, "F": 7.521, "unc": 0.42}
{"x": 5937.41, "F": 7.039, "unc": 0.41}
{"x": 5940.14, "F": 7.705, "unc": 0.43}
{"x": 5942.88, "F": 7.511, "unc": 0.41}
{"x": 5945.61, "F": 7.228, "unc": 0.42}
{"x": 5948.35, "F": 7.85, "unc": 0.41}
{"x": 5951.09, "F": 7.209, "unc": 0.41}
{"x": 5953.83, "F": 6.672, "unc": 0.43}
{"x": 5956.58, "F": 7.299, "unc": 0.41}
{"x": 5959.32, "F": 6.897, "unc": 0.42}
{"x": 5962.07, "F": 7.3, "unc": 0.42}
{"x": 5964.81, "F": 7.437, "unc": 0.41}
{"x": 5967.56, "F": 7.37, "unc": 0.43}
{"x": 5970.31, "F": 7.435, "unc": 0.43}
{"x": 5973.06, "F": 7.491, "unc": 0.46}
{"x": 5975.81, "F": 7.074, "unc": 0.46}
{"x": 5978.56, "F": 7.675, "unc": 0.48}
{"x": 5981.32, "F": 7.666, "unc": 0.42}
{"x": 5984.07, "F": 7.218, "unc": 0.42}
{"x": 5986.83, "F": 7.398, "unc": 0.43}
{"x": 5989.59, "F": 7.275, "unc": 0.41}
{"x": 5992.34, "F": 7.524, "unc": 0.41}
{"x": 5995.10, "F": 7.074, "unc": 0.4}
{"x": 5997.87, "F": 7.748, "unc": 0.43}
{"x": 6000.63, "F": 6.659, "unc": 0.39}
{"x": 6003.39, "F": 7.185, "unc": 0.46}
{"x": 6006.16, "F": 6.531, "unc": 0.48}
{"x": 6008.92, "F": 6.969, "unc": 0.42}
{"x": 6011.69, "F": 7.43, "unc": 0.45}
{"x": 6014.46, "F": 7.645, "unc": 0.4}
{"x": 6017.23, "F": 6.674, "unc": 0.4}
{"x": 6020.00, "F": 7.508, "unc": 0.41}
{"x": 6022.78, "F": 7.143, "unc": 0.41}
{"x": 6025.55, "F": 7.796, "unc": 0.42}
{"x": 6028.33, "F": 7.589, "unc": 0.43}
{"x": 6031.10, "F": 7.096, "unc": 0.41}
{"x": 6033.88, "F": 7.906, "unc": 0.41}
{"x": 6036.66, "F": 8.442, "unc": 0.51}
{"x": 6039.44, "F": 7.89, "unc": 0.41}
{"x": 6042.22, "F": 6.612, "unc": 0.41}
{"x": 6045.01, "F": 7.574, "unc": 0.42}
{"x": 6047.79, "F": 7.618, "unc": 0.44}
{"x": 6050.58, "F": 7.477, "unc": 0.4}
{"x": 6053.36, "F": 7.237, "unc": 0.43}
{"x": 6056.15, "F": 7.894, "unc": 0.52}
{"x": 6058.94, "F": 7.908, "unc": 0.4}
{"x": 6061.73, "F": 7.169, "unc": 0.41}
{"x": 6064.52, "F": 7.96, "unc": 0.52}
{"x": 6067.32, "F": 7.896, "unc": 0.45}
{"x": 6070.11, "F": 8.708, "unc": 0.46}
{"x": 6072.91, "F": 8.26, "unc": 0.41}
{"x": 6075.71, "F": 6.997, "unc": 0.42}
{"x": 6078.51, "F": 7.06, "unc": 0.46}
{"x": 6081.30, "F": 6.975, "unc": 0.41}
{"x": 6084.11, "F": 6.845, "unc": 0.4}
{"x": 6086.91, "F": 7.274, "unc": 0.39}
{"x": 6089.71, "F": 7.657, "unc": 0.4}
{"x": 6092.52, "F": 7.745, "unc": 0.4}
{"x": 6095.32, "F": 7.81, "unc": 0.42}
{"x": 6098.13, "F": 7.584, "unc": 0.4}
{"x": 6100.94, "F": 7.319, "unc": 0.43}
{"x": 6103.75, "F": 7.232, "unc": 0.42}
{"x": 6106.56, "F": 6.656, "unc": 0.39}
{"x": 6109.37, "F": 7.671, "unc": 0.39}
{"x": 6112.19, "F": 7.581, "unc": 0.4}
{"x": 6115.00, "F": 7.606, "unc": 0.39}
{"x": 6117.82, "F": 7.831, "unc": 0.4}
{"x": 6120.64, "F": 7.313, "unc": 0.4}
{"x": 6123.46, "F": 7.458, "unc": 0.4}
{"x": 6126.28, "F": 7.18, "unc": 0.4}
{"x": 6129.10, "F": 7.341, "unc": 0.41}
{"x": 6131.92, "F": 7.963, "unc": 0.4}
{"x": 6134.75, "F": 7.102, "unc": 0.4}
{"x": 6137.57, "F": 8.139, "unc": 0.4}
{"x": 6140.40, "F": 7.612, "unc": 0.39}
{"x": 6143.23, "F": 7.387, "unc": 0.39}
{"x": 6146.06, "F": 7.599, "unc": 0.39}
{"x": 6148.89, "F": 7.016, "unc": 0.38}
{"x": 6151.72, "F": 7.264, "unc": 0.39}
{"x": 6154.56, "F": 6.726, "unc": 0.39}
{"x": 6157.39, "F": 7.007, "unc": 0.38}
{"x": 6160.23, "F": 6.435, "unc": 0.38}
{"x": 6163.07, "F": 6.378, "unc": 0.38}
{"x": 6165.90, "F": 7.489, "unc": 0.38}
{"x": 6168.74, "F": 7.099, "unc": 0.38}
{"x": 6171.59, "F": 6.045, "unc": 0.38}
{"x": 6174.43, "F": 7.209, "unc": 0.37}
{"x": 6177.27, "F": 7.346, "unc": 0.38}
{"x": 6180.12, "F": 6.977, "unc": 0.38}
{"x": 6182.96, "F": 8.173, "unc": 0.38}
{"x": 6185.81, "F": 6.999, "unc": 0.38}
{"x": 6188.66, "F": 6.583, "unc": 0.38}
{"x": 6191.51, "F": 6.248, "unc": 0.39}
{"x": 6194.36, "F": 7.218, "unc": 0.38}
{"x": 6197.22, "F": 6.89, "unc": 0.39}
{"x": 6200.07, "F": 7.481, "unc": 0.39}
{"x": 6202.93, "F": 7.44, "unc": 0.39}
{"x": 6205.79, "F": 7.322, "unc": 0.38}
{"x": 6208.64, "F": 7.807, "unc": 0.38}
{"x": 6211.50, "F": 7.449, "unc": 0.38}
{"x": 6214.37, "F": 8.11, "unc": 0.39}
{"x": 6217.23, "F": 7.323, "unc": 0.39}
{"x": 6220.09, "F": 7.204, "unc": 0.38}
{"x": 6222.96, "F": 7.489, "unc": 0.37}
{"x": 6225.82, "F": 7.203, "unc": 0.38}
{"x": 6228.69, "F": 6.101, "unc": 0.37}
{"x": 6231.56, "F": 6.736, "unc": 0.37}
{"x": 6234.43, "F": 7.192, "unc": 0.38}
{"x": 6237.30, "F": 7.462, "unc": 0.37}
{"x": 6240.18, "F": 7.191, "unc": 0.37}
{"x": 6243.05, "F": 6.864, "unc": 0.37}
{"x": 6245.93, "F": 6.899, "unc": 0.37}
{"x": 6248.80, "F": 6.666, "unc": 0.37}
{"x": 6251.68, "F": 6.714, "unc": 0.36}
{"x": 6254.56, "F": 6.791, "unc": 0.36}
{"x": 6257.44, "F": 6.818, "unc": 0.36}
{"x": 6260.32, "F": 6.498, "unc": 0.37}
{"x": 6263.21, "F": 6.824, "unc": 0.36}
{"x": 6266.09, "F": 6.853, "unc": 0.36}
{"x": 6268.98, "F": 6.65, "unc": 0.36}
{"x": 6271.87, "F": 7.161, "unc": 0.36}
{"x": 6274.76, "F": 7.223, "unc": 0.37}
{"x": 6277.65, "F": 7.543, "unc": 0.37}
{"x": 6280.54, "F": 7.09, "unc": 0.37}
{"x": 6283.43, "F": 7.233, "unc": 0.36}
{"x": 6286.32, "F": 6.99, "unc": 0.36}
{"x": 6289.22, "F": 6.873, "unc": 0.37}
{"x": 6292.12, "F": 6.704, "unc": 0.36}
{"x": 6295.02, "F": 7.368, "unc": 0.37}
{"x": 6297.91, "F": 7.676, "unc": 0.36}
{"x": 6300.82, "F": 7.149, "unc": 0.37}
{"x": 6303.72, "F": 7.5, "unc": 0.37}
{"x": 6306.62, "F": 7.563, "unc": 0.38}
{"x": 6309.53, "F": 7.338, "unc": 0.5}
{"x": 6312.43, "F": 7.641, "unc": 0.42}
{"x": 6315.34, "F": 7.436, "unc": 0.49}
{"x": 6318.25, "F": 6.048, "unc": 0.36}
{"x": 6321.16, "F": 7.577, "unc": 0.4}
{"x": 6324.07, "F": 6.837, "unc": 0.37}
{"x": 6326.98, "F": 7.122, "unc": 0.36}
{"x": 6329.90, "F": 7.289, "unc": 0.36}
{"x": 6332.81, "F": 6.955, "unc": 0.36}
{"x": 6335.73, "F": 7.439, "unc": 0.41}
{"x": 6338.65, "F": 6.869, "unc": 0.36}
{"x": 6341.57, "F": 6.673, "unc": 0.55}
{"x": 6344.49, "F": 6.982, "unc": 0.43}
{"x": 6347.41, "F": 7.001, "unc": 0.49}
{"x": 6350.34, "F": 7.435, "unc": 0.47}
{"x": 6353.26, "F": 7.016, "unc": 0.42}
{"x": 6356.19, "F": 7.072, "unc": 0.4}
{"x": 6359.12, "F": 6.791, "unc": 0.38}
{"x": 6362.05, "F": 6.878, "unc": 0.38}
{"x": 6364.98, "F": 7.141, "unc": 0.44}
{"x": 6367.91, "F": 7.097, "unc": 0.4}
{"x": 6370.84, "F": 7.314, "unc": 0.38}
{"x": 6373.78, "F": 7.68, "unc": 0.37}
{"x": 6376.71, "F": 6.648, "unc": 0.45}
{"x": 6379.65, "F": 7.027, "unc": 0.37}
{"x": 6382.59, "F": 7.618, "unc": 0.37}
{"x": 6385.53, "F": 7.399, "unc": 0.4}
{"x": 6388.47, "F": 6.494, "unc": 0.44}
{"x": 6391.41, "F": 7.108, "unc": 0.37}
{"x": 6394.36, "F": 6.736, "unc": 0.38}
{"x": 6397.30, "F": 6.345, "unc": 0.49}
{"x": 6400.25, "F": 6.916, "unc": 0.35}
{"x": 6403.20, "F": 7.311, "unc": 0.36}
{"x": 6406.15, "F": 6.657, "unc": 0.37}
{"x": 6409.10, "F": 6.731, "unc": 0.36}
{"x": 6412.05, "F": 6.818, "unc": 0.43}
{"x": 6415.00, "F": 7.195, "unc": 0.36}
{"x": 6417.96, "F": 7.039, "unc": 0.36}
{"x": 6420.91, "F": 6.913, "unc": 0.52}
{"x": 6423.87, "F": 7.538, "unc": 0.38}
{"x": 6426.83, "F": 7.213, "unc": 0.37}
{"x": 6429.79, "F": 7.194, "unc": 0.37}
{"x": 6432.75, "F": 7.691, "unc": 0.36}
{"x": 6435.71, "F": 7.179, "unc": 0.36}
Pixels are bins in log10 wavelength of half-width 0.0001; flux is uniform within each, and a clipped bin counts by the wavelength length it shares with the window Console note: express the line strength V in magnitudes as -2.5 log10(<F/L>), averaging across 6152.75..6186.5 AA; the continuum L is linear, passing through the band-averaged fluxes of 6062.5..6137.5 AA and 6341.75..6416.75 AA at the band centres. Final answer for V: 0.059 mag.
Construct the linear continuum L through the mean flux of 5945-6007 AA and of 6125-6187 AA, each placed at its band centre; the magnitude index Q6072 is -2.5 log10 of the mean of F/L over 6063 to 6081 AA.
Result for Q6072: -0.08 mag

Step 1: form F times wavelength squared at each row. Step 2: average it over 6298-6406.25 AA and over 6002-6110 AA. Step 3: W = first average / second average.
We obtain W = 1.0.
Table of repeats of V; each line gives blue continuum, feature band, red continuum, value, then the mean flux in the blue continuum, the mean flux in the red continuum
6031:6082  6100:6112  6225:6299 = 0.03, 7.64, 6.97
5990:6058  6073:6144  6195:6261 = -0.02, 7.39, 7.12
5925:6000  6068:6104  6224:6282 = -0.05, 7.32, 6.93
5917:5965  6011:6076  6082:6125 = -0.03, 7.3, 7.43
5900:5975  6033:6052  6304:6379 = -0.04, 7.41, 7.12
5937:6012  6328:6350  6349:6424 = 0.00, 7.28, 7.03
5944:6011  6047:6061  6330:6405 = -0.06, 7.26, 7.04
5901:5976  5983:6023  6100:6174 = 0.02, 7.41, 7.25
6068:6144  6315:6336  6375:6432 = 0.01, 7.5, 7.01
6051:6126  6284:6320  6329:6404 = -0.01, 7.52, 7.04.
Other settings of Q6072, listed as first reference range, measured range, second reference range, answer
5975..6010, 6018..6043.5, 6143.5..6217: -0.05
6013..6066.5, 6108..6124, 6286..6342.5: -0.02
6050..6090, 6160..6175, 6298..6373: 0.10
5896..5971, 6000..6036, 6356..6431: 0.00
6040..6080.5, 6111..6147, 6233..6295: -0.02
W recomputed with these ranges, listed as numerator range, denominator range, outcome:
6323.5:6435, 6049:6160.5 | 1.03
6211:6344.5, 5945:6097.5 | 1.04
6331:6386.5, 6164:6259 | 1.05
